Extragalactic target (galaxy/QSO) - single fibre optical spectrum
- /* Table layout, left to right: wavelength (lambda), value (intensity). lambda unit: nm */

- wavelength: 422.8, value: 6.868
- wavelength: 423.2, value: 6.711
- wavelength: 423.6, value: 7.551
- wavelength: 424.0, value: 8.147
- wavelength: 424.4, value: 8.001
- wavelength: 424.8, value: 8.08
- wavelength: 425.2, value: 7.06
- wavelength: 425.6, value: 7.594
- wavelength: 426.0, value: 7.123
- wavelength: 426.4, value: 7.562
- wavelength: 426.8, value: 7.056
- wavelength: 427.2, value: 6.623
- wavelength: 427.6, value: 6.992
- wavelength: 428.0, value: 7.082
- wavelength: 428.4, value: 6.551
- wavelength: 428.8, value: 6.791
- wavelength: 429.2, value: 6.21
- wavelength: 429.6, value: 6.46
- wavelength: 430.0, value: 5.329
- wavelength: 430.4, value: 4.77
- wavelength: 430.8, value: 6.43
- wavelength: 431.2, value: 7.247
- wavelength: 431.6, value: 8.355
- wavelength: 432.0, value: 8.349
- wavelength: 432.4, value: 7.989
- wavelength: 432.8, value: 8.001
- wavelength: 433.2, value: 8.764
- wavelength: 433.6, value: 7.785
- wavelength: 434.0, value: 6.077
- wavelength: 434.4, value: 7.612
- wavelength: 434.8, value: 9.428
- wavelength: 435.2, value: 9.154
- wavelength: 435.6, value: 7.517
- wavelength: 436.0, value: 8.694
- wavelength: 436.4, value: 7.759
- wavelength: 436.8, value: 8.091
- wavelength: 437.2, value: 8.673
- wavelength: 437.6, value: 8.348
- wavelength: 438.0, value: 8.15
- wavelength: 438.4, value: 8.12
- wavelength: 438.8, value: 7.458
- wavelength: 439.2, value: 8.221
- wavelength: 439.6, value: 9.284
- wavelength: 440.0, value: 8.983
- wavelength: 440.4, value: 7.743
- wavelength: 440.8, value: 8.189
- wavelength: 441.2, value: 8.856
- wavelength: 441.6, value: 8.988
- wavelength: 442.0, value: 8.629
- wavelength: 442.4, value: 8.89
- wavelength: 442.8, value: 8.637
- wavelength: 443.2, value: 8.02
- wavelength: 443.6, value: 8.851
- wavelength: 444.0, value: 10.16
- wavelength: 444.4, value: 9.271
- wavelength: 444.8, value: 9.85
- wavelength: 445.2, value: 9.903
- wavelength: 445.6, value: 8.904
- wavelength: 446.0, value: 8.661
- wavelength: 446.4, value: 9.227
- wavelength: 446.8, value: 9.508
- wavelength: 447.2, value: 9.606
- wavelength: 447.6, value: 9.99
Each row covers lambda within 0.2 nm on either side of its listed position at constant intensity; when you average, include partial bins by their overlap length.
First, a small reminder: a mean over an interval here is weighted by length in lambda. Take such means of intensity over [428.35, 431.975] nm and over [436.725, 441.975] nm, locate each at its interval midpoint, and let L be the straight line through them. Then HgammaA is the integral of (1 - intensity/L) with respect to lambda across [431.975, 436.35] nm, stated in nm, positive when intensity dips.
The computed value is -0.447 nm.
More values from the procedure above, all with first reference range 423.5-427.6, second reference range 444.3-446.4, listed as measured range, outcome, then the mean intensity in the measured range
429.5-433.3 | 0.413 nm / 7.15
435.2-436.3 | 0.019 nm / 8.26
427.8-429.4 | 0.223 nm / 6.66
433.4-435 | 0.105 nm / 7.73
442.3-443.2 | 0.048 nm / 8.58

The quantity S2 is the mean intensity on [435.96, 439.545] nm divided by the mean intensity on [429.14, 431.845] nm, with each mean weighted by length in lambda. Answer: 1.27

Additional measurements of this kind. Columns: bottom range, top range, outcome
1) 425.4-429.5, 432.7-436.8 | 1.16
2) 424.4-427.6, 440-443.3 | 1.17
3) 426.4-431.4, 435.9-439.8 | 1.27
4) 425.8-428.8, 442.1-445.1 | 1.30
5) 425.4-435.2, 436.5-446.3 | 1.21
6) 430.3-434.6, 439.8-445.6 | 1.20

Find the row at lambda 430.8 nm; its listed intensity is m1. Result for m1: 6.43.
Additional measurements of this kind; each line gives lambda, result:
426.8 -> 7.056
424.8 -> 8.08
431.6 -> 8.355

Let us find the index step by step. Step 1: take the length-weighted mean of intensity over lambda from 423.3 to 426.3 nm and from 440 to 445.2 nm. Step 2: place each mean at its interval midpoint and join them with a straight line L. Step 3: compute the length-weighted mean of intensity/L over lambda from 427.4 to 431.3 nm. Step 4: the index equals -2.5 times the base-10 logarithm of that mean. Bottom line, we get 0.240 mag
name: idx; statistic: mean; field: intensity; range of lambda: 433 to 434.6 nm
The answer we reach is 7.56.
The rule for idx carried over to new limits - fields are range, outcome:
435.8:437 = 8.18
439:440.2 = 8.83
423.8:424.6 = 8.07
